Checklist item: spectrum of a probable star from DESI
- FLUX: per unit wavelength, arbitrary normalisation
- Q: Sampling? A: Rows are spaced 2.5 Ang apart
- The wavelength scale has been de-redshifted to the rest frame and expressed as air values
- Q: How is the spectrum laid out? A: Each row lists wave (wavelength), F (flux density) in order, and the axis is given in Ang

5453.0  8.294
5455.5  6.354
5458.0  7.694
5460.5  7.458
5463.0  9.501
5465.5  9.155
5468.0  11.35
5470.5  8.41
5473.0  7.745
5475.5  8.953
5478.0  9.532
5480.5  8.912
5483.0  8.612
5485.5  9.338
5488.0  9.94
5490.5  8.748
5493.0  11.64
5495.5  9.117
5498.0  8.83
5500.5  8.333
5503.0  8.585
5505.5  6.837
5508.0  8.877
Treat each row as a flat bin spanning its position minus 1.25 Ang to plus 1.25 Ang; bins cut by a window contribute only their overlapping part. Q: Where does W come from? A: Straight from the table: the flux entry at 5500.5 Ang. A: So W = 8.333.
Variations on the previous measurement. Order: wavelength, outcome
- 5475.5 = 8.953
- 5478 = 9.532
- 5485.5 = 9.338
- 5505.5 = 6.837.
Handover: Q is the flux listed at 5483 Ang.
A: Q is 8.612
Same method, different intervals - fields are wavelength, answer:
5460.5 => 7.458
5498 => 8.83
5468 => 11.35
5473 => 7.745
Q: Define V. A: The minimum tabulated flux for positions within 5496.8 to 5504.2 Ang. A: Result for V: 8.333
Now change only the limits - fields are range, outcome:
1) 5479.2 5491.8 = 8.612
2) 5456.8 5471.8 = 7.458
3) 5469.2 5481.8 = 7.745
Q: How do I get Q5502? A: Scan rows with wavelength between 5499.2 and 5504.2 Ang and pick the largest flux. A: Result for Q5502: 8.585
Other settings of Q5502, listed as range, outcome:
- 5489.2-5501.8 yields 11.64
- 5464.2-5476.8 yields 11.35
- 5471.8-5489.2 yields 9.94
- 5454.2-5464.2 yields 9.501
